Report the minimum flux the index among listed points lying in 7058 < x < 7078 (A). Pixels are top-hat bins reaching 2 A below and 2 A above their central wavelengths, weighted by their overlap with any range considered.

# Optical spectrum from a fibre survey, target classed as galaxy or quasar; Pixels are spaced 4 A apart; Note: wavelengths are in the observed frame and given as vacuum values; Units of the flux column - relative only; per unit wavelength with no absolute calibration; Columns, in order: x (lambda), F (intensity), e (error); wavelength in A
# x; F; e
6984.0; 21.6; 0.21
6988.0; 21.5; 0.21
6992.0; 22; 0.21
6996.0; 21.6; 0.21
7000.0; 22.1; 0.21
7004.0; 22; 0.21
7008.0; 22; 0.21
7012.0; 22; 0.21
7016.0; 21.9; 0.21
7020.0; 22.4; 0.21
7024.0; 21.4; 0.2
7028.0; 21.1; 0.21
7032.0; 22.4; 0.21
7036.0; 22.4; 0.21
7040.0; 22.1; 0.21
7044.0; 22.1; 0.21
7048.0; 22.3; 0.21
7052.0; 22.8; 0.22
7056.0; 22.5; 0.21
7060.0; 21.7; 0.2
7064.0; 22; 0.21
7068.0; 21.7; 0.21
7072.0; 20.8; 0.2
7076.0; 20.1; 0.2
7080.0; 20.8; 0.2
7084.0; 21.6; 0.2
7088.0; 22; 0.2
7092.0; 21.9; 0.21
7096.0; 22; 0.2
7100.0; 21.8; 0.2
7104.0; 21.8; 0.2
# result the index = 20.1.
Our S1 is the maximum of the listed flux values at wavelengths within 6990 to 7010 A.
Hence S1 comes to 22.1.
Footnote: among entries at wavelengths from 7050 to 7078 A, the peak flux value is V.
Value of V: 22.8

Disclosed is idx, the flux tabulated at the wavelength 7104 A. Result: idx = 21.8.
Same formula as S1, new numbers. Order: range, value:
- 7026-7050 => 22.4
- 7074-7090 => 22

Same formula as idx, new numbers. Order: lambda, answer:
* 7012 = 22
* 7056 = 22.5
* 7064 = 22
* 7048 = 22.3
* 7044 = 22.1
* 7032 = 22.4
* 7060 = 21.7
